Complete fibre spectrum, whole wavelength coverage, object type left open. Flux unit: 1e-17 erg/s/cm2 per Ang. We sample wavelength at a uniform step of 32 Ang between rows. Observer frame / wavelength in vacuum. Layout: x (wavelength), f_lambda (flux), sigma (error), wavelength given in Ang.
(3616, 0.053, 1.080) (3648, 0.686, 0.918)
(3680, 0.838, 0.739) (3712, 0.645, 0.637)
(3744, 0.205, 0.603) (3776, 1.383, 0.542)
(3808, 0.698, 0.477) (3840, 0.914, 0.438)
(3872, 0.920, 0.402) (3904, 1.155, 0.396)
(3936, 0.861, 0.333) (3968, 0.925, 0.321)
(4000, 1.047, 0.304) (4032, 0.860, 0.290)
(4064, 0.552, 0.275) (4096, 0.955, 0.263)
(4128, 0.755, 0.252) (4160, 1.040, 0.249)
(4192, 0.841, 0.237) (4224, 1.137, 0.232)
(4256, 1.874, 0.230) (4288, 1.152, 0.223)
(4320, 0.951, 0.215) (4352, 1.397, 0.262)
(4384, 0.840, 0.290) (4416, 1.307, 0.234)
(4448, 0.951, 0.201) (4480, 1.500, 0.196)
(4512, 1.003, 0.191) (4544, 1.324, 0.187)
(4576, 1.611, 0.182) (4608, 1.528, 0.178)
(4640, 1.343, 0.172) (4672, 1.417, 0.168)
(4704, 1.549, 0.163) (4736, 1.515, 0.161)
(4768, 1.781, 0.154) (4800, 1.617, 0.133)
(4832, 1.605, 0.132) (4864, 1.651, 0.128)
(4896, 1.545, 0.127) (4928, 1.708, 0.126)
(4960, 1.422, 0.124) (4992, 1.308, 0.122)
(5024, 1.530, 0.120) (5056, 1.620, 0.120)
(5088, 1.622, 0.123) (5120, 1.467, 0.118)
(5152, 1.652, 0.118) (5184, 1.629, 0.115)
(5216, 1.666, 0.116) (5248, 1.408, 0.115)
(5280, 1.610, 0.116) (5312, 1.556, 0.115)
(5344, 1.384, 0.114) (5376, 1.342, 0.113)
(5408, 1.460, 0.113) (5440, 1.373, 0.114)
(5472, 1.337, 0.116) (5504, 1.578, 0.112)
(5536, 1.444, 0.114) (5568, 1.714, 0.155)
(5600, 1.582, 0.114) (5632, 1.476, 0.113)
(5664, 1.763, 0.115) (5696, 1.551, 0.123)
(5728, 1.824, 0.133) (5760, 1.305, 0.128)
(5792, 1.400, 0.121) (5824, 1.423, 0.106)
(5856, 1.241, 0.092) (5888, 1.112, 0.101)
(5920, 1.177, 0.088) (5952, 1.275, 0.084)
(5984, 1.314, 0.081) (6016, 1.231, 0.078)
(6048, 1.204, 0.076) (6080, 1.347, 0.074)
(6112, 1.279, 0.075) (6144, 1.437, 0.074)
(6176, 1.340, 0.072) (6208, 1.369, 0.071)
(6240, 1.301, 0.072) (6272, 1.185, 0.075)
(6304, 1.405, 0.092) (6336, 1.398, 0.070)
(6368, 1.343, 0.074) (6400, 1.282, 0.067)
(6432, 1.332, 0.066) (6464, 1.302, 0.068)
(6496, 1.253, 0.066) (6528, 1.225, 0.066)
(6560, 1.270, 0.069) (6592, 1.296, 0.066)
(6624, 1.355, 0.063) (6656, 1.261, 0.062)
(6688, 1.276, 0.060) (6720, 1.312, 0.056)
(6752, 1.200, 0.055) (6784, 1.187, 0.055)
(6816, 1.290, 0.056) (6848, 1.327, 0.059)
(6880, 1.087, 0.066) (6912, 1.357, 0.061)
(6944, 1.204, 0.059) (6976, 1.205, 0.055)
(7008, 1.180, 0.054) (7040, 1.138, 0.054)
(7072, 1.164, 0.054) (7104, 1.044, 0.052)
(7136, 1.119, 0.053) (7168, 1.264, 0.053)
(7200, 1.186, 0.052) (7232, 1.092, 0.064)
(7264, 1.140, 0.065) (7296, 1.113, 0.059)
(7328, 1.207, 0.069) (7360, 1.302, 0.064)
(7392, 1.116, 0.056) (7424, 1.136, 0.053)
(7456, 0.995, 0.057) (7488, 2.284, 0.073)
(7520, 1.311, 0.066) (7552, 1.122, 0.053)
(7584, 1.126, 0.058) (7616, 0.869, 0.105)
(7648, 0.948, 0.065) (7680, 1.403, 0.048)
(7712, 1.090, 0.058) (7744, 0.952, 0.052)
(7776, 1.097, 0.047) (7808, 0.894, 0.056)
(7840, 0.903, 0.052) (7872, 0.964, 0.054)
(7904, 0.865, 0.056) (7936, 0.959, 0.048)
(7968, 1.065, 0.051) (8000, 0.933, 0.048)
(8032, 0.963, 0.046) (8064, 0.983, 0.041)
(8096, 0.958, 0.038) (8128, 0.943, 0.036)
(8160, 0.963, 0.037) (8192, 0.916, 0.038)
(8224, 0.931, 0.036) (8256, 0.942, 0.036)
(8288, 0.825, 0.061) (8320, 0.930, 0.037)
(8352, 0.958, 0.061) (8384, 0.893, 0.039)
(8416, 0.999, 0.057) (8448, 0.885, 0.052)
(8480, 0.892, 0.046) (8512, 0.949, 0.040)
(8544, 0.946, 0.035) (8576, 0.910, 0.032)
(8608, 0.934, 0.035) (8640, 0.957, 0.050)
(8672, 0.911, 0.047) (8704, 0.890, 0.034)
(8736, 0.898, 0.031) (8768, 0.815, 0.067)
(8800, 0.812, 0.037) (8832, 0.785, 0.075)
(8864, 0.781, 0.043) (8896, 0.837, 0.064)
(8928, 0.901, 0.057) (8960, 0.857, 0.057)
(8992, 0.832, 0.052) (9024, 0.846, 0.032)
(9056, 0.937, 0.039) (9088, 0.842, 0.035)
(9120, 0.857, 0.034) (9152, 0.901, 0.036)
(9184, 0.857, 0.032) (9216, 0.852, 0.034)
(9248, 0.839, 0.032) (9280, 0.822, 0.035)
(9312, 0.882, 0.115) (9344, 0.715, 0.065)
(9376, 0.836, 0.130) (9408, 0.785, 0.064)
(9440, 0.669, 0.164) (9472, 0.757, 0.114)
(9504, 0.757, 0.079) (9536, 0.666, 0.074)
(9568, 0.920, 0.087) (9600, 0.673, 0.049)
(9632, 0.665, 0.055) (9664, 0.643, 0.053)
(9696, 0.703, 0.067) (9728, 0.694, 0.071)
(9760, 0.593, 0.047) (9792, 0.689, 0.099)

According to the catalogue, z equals 0.143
